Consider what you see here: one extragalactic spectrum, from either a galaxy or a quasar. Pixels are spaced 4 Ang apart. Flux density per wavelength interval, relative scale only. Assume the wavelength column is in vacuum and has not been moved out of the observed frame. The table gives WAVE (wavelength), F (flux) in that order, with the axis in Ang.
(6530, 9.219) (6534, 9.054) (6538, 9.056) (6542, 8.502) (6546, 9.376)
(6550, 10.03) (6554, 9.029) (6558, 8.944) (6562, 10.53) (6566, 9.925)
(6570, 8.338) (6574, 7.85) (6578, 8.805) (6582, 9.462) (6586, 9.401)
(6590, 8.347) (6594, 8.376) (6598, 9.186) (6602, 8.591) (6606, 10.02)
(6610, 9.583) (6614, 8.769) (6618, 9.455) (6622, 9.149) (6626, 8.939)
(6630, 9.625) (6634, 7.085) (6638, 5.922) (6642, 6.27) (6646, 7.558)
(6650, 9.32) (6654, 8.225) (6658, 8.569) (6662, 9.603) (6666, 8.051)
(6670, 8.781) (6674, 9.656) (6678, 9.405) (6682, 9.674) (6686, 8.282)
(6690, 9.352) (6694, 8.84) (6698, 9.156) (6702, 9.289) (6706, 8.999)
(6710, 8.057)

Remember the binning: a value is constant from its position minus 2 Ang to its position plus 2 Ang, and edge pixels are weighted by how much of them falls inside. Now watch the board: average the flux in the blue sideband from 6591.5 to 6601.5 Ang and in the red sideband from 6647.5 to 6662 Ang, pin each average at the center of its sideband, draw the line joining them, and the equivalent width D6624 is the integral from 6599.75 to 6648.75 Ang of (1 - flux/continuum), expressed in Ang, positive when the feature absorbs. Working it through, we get 1.8 Ang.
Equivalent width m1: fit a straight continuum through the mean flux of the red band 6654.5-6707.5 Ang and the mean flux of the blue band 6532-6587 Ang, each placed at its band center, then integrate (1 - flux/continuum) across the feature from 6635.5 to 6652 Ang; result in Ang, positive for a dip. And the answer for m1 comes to 3.3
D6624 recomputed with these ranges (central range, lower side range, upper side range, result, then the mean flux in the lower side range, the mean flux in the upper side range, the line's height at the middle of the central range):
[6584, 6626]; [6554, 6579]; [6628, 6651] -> -4.2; 9.07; 7.56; 8.27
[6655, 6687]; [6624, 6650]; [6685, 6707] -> -2.1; 7.7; 9.02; 8.46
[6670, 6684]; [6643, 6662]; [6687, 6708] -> -1.1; 8.43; 9.09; 8.79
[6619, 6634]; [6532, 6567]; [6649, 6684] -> 0.3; 9.37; 9.02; 9.14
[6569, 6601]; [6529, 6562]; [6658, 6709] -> 1.6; 9.23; 9.05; 9.18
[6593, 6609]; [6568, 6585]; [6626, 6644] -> -1.9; 8.66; 7.42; 8.14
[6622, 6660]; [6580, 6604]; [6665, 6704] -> 4.1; 8.89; 9.07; 8.99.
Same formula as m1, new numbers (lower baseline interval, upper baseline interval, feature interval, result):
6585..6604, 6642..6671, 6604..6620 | -1.48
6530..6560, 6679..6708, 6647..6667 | 0.83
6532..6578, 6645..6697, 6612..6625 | -0.15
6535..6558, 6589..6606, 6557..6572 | -0.70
